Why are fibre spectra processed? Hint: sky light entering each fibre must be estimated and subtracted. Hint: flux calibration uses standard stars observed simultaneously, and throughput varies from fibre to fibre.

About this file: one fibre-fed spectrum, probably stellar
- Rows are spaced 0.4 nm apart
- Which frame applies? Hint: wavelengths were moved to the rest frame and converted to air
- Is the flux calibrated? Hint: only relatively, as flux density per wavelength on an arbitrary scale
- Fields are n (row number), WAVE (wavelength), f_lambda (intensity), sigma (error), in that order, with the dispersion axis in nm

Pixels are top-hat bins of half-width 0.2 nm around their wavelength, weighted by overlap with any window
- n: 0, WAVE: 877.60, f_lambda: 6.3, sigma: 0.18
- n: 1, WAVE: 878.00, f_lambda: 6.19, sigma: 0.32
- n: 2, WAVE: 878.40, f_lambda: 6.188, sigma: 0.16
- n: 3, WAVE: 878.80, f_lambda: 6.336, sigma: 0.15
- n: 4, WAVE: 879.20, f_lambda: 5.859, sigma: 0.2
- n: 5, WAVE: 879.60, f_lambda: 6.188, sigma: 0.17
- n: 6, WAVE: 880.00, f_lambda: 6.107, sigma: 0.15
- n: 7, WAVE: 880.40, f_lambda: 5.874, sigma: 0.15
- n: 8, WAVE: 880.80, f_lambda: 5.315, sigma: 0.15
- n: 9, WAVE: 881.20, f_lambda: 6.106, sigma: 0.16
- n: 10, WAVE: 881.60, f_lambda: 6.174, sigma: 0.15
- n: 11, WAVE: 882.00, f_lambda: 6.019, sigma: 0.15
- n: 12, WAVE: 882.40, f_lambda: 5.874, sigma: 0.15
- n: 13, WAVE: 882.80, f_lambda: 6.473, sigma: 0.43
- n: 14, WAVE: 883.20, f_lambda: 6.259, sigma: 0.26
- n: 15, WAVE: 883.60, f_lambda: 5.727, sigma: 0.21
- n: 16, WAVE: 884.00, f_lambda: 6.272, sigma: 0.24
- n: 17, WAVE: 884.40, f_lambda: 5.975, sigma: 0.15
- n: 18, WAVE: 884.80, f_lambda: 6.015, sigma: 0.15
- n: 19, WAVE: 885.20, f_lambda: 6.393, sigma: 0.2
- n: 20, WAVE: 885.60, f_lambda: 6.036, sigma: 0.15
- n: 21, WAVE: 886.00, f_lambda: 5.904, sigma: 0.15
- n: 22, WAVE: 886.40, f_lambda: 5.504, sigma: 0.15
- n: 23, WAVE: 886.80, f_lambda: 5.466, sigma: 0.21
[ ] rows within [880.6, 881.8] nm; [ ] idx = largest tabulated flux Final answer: 6.174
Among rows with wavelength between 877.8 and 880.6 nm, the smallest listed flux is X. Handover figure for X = 5.859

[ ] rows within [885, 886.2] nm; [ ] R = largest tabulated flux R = 6.393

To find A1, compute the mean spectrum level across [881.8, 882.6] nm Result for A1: 5.95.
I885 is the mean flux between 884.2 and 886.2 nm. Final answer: 6.06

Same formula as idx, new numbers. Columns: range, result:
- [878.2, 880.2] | 6.336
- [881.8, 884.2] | 6.473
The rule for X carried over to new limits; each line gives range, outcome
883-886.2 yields 5.727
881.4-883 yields 5.874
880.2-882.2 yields 5.315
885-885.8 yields 6.036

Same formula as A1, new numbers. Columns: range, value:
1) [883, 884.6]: 6.06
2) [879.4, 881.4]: 5.92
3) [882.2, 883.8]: 6.08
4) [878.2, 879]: 6.26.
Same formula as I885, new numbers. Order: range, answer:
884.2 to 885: 5.99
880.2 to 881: 5.59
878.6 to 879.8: 6.13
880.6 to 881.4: 5.71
